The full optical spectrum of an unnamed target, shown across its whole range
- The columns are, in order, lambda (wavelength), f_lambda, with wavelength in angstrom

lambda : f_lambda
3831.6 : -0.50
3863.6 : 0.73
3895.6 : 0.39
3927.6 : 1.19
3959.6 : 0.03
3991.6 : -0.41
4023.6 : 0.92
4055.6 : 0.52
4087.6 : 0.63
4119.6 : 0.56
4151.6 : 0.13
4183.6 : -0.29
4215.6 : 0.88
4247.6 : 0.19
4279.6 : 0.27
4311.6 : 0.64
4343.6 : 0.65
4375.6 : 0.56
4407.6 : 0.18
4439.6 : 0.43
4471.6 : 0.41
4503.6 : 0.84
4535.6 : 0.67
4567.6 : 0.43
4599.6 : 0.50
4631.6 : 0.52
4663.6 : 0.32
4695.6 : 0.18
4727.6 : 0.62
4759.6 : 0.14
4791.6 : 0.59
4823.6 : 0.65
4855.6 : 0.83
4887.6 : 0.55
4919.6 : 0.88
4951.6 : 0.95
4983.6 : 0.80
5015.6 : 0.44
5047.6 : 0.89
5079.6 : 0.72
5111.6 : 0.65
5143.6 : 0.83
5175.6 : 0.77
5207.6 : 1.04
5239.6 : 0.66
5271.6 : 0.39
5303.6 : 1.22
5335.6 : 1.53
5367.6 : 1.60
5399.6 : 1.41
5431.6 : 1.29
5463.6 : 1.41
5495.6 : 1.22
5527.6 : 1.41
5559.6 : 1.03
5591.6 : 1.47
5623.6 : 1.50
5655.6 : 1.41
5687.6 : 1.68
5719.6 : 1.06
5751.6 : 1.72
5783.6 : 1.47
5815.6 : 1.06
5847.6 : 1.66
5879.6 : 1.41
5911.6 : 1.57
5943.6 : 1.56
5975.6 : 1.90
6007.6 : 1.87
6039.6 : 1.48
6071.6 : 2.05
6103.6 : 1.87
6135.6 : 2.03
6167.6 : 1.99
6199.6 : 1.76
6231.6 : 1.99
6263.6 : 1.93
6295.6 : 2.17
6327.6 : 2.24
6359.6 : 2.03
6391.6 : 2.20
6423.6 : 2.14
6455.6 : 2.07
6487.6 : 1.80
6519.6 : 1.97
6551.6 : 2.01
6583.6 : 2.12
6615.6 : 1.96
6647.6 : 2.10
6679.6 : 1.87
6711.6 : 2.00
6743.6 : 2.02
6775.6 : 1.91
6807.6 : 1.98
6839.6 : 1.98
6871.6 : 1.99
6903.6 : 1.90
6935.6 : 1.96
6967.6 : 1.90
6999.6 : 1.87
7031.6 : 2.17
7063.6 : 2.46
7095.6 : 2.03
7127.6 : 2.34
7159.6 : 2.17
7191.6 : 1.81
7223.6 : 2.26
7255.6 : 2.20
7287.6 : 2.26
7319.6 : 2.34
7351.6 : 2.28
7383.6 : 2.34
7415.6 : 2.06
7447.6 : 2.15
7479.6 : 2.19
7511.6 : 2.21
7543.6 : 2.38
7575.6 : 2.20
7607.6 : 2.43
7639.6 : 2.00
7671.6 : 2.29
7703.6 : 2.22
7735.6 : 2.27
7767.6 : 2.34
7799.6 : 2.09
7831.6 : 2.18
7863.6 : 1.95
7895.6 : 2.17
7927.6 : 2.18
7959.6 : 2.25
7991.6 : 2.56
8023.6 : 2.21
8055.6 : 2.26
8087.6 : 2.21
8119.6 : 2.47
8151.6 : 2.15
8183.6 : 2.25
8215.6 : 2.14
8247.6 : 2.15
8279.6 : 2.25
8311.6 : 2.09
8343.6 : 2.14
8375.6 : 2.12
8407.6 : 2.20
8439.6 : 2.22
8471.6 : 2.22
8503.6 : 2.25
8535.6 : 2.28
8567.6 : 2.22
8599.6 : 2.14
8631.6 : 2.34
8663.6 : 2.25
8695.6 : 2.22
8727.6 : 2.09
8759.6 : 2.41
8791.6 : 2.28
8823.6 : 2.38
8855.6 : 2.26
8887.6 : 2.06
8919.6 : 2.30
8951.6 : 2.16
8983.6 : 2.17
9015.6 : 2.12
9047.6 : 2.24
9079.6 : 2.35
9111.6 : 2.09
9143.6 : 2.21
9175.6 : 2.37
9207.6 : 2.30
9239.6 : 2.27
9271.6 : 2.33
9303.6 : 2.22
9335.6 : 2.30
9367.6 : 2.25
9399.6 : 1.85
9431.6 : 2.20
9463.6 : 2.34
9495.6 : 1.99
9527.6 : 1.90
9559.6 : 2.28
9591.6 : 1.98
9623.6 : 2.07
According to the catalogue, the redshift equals 0.330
